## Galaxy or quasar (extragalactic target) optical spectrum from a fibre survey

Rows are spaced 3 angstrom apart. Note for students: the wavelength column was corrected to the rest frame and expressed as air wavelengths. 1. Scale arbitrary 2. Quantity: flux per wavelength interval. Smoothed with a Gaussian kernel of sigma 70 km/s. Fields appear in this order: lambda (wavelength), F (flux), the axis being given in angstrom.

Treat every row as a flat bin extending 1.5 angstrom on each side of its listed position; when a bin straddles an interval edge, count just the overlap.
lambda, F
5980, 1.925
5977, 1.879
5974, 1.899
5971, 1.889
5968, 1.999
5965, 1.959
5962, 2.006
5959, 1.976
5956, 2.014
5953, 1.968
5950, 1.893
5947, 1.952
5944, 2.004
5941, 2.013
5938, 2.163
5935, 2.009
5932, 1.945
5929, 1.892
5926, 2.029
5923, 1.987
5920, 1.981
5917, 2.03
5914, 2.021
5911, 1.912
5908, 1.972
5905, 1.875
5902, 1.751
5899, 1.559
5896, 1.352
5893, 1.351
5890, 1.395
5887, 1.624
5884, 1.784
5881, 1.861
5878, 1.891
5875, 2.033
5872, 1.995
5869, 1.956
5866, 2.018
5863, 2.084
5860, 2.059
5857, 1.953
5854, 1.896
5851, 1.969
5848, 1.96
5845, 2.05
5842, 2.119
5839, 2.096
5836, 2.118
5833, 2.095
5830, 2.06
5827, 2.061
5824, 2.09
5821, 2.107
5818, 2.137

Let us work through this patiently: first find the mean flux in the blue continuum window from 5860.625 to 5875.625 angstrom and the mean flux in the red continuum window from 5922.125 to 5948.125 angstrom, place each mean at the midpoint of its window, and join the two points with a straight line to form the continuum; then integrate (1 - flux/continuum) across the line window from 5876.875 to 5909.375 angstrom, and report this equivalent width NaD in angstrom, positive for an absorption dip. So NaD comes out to 5.5 angstrom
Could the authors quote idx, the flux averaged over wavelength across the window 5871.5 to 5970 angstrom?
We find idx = 1.88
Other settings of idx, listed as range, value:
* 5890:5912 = 1.66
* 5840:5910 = 1.85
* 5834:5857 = 2.03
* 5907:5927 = 1.99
